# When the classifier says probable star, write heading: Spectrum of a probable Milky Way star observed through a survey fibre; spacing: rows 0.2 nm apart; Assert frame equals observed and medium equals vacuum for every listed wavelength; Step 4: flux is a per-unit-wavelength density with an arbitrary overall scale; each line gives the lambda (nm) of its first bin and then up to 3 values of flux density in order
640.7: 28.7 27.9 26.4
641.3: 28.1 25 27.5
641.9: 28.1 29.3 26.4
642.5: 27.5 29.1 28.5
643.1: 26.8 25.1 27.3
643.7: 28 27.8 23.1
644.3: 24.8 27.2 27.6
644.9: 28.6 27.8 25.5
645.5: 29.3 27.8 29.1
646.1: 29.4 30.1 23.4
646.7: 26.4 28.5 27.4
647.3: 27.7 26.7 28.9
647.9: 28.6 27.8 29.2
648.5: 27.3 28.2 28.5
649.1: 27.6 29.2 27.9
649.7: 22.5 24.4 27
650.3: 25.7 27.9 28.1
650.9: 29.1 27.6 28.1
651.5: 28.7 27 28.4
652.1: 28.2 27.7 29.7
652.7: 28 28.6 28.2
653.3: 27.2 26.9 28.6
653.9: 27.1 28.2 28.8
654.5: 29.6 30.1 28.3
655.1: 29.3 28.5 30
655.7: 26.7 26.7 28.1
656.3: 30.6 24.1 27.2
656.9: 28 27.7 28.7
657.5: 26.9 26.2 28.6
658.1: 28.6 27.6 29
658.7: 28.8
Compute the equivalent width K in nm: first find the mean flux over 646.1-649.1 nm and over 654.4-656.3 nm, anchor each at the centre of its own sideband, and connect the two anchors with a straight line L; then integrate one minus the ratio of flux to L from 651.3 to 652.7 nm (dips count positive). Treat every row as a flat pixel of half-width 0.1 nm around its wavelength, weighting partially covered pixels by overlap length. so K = 0.00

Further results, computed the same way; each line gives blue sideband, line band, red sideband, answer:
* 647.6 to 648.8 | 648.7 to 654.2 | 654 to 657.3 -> 0.128 nm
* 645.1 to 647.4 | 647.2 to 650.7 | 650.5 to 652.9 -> 0.073 nm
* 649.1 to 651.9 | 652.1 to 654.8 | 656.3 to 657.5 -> -0.103 nm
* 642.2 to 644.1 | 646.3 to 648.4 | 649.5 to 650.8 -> -0.085 nm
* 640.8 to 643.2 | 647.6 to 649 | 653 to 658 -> -0.030 nm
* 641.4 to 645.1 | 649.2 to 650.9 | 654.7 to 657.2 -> 0.053 nm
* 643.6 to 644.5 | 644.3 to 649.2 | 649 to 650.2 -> -0.289 nm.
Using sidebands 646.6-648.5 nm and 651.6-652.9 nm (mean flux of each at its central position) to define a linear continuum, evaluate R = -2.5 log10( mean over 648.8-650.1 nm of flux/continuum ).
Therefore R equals 0.05 mag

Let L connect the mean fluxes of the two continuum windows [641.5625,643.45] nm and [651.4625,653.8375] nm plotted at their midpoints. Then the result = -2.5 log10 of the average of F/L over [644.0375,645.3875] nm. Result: 0.047 mag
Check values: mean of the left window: 27.5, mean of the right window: 28.1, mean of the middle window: 26.5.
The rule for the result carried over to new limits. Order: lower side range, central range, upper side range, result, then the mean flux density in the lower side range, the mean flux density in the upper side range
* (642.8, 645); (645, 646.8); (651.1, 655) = -0.02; 26.8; 28.3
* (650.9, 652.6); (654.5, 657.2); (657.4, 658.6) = -0.01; 28.2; 27.8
